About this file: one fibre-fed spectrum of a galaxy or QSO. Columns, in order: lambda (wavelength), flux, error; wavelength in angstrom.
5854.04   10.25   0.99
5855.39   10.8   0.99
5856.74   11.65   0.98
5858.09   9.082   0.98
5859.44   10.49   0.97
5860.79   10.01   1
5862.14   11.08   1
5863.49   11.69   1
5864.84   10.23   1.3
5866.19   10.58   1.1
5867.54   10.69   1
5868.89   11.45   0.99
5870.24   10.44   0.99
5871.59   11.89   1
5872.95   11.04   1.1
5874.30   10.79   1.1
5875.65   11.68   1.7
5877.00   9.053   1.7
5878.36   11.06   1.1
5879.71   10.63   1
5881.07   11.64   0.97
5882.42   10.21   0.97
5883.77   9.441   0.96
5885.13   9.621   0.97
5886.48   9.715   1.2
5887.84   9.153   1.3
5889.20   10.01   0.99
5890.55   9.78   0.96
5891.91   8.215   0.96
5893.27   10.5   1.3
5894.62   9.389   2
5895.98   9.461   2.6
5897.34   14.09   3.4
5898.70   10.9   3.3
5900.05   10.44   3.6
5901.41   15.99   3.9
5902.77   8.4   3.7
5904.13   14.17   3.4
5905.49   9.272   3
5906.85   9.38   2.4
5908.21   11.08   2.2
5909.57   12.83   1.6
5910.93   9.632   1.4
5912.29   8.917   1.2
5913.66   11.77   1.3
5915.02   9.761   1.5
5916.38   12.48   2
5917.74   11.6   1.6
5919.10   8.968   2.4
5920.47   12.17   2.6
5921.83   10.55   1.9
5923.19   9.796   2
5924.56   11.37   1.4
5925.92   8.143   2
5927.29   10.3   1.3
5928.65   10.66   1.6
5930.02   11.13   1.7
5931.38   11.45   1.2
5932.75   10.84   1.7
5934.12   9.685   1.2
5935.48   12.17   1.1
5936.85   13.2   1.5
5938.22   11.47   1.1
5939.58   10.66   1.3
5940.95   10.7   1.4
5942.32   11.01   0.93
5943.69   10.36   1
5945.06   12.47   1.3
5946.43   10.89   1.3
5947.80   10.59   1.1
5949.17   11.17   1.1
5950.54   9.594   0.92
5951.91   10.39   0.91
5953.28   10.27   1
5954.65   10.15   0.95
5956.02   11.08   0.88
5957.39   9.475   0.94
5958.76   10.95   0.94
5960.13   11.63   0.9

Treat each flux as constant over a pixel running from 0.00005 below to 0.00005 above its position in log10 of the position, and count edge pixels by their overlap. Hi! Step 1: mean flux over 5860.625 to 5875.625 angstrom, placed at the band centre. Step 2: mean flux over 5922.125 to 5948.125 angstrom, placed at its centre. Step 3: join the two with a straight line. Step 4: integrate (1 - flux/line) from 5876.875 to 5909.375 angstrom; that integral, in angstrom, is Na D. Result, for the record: 1.17 angstrom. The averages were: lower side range 11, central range 10.5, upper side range 10.9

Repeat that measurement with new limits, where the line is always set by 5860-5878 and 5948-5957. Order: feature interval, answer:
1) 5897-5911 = -1.10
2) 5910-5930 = 0.17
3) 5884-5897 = 1.29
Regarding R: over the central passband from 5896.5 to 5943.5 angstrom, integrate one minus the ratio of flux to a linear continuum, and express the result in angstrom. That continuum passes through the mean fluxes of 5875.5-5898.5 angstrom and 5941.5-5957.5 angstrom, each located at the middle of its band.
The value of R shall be -2.6 angstrom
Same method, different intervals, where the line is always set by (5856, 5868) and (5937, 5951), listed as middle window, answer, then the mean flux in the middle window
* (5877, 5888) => 0.6 angstrom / 10.2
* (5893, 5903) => -0.5 angstrom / 11.3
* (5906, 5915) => 0.3 angstrom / 10.5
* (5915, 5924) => 0.0 angstrom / 10.8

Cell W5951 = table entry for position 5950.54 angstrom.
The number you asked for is 9.594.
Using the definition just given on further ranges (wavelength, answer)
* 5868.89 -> 11.45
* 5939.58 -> 10.66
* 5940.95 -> 10.7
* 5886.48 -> 9.715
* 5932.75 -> 10.84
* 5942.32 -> 11.01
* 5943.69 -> 10.36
